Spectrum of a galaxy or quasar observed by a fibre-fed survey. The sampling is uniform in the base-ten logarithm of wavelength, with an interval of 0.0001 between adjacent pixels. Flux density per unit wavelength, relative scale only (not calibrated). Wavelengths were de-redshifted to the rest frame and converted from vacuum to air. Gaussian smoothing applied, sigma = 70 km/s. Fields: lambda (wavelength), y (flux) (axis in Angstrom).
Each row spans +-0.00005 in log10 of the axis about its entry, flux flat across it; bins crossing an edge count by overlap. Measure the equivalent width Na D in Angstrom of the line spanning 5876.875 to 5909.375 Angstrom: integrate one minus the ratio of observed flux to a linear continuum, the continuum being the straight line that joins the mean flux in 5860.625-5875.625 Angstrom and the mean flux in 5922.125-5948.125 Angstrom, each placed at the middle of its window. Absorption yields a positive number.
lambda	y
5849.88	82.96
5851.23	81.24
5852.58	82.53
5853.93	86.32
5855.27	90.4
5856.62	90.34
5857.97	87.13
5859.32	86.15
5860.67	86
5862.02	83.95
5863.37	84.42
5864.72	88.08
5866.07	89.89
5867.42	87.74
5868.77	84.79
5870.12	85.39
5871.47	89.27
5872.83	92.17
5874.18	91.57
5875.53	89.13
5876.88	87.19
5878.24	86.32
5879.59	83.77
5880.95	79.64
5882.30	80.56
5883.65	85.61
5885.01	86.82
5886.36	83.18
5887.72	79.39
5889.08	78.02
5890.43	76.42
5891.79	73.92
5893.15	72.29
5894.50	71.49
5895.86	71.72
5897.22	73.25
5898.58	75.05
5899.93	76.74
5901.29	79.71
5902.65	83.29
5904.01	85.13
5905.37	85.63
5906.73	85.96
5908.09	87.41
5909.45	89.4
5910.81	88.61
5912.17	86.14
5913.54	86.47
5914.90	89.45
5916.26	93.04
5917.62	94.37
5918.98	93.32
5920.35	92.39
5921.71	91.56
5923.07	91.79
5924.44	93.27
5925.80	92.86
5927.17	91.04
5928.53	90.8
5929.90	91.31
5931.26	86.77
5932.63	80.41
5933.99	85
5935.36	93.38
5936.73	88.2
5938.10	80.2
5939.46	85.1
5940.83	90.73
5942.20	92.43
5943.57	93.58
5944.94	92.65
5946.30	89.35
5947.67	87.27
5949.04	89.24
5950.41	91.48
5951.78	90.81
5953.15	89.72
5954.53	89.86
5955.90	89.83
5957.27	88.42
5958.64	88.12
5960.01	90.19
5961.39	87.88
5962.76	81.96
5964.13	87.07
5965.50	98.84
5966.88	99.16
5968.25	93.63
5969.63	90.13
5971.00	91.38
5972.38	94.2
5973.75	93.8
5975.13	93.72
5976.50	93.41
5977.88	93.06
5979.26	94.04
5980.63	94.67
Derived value 2.92 Angstrom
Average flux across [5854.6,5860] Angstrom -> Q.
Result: 88.5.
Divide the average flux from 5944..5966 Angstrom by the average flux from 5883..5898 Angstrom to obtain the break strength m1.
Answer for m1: 1.2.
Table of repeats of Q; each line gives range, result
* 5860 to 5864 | 84.8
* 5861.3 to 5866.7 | 86.6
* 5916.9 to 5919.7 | 93.8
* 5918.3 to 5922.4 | 92.5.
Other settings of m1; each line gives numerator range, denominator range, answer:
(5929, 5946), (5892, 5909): 1.12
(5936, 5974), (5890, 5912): 1.13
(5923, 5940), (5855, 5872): 1.01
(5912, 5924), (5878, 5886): 1.09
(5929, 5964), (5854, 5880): 1.01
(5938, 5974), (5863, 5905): 1.10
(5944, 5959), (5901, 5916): 1.04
